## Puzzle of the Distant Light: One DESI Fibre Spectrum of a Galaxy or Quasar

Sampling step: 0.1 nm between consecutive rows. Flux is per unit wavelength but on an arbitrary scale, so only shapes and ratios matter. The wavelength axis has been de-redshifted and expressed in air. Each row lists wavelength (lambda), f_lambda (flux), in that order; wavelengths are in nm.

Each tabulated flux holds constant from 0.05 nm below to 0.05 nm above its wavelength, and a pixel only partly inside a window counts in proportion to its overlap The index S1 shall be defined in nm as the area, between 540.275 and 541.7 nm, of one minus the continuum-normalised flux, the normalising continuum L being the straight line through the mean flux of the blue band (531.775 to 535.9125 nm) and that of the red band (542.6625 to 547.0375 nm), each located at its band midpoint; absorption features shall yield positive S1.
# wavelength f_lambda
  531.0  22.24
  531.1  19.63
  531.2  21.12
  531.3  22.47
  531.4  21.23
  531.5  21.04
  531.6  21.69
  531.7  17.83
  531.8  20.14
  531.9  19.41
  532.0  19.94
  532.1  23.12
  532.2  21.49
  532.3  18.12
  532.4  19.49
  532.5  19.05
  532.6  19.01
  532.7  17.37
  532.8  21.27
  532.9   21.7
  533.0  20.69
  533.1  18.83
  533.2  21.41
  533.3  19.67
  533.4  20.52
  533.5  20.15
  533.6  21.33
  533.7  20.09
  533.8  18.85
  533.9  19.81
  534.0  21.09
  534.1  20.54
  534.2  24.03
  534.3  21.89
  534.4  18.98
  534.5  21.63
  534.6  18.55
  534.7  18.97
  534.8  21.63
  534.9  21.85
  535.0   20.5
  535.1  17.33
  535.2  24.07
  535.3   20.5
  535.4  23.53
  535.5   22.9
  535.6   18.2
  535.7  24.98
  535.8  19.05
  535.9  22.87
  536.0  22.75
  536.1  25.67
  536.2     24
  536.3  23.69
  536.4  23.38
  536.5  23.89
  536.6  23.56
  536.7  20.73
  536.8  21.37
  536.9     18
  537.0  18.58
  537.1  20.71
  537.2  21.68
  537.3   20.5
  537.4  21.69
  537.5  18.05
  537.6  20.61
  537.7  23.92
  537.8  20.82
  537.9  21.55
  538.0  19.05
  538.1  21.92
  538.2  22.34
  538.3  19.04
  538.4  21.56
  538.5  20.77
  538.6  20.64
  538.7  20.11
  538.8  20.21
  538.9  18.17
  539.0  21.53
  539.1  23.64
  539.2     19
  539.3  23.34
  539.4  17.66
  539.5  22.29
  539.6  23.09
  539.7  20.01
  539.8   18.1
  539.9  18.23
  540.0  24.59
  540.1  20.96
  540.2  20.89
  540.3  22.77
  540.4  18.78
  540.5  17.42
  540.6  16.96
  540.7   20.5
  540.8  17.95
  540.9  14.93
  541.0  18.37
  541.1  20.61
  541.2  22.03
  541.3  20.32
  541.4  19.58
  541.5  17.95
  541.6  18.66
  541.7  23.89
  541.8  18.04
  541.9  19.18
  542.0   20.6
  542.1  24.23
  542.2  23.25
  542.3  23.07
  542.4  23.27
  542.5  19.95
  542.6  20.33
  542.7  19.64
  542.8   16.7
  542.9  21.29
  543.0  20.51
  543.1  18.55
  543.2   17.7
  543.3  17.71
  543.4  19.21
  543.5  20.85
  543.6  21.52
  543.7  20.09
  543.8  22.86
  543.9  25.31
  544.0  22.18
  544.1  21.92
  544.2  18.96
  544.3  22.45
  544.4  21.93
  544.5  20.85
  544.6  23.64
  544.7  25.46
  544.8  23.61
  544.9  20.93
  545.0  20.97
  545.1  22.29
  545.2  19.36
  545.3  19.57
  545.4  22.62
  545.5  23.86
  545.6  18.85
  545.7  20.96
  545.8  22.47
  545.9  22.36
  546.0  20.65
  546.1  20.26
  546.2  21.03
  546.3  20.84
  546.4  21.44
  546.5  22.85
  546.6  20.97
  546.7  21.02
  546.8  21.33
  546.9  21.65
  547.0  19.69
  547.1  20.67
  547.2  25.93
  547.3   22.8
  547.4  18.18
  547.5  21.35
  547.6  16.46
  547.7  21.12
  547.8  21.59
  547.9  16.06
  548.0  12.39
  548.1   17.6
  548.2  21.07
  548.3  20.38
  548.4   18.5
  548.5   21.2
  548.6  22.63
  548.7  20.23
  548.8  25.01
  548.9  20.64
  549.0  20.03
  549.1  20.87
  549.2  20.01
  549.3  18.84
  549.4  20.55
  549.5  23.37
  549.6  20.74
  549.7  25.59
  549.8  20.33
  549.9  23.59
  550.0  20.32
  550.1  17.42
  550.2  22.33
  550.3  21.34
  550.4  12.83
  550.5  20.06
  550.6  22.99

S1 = 0.120 nm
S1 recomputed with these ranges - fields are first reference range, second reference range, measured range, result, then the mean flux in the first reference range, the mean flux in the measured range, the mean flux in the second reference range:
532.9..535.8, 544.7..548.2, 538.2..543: 0.11 nm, 20.8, 20.3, 20.8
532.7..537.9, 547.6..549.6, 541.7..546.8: -0.20 nm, 21.2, 21.2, 20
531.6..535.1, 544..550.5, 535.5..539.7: -0.18 nm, 20.2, 21.3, 20.9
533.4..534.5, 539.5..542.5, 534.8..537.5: -0.15 nm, 20.7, 21.7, 20.3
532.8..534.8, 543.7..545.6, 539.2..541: 0.13 nm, 20.5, 19.8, 22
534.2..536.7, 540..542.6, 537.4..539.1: 0.03 nm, 21.9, 20.8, 20.3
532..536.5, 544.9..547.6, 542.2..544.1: 0.04 nm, 21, 20.7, 21.2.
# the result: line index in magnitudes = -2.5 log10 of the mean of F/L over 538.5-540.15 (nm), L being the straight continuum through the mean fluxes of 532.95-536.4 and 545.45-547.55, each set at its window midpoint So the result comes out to 0.03 mag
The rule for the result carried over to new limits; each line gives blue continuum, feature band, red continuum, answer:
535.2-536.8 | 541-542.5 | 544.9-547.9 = 0.04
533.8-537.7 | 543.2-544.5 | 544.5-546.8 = 0.02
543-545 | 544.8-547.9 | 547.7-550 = -0.01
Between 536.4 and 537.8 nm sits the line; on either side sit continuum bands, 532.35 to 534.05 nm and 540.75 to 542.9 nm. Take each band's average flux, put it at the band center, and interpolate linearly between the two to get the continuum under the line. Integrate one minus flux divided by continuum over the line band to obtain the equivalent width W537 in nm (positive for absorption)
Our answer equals -0.07 nm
